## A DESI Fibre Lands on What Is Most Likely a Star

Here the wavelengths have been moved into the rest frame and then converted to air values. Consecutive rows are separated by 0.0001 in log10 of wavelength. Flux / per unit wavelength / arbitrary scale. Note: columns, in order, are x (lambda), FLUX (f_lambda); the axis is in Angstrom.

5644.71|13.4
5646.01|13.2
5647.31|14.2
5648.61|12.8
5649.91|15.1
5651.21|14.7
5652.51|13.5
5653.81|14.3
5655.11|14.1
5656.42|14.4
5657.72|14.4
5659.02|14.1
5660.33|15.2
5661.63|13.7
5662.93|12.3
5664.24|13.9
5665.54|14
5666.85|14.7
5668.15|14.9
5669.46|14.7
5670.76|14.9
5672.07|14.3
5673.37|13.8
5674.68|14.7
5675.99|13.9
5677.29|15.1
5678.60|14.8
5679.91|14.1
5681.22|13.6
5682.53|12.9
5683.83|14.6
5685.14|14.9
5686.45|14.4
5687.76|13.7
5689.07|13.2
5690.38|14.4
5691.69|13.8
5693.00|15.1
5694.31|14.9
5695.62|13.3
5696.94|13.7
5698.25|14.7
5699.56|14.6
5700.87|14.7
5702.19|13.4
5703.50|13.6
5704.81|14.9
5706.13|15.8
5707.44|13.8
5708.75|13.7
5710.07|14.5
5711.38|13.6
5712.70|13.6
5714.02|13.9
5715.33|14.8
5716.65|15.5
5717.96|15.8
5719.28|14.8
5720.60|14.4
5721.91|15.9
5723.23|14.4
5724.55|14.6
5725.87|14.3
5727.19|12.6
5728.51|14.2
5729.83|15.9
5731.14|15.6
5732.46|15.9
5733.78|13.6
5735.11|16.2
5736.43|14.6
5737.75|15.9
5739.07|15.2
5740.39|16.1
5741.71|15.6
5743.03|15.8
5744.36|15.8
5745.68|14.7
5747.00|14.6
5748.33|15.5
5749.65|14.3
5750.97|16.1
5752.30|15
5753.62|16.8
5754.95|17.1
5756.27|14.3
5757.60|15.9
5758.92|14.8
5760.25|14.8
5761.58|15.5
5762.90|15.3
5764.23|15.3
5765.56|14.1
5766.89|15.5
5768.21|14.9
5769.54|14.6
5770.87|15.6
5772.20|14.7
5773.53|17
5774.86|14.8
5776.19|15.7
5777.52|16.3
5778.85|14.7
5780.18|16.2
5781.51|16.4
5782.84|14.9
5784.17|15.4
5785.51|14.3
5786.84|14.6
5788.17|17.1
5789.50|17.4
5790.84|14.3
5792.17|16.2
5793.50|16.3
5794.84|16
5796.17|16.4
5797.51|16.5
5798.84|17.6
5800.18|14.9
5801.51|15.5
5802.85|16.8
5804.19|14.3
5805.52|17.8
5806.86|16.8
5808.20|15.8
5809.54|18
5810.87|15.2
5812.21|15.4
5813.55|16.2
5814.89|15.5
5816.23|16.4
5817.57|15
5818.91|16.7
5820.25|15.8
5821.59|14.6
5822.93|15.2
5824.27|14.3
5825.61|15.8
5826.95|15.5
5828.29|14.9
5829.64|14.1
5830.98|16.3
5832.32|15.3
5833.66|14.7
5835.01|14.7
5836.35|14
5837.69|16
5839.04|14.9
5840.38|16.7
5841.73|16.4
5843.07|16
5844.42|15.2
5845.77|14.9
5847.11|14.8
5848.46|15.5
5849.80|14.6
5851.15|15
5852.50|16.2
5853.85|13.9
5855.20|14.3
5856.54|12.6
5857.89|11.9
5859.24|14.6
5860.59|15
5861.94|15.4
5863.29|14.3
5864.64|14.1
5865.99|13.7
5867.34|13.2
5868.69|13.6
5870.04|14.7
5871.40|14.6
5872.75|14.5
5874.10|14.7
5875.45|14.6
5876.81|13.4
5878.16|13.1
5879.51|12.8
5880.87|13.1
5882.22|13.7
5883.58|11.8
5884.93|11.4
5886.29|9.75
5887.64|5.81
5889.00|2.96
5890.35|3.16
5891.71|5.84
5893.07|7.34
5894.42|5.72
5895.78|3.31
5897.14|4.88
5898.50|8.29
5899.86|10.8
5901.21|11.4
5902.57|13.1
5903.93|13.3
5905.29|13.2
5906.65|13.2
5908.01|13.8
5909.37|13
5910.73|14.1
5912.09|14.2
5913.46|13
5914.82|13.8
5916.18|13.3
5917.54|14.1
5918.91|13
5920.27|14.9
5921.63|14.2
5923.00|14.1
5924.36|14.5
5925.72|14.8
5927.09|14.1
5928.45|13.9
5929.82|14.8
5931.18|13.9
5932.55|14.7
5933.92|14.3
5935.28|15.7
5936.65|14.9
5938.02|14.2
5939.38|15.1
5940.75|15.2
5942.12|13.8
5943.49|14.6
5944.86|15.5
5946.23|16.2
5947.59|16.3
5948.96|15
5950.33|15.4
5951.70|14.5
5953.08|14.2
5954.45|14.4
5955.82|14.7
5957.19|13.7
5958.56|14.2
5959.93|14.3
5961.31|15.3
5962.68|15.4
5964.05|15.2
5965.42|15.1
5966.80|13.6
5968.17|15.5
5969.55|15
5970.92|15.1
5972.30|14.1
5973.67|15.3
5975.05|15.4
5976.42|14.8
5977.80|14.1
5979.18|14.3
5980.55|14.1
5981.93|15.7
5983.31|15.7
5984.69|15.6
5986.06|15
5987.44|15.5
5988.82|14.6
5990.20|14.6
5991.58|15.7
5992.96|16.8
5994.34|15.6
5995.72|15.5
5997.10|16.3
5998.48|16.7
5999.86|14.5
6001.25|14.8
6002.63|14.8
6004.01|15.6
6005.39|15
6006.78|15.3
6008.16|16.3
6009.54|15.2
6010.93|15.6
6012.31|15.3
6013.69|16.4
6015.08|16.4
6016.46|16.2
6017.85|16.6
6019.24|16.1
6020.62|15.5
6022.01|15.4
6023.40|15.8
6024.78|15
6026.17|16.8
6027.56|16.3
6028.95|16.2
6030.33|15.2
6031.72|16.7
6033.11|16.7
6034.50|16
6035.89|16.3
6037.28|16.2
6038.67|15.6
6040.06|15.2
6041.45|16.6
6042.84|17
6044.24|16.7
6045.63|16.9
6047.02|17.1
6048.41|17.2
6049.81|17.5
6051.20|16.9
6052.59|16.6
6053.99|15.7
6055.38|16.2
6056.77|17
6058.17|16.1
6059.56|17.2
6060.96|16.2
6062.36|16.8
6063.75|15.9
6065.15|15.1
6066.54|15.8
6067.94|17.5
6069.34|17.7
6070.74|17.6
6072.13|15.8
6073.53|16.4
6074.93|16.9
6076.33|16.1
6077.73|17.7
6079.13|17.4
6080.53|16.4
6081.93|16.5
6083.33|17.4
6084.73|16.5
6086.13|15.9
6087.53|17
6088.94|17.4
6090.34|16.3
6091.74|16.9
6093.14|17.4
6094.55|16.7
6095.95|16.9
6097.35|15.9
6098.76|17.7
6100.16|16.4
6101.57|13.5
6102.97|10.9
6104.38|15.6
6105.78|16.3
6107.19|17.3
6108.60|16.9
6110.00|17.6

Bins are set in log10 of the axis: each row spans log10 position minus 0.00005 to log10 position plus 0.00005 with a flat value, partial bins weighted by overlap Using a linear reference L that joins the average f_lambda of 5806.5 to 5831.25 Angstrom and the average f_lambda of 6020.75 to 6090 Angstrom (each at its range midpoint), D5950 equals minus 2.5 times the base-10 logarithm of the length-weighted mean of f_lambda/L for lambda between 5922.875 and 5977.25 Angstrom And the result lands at 0.093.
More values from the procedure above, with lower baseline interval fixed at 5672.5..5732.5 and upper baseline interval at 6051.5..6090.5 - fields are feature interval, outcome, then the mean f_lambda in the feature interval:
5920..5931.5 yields 0.10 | 14.4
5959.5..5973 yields 0.08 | 14.9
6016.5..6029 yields 0.02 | 16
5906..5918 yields 0.15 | 13.6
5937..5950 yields 0.05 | 15.1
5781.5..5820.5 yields -0.07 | 16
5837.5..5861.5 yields 0.03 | 14.9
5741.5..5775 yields -0.04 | 15.3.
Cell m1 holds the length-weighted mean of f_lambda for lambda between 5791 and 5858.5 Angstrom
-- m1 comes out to 15.5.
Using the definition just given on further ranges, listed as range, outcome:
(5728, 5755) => 15.4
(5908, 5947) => 14.4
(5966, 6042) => 15.5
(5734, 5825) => 15.6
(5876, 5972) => 12.9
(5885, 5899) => 5.92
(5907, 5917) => 13.6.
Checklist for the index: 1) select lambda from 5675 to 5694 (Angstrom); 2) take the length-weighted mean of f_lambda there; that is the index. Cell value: 14.2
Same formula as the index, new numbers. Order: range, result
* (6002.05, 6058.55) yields 16.1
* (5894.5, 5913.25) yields 11.1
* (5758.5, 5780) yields 15.2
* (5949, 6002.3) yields 15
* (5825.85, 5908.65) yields 12.8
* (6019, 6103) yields 16.4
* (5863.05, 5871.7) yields 14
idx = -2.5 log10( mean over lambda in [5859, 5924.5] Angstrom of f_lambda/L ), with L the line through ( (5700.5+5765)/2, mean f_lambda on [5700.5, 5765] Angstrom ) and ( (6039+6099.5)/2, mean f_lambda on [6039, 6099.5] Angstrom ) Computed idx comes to 0.30 mag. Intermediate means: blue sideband 15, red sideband 16.7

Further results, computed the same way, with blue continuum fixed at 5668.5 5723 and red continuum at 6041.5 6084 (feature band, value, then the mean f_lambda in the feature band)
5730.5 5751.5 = -0.050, 15.3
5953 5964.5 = 0.101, 14.6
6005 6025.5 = 0.044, 15.8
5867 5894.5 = 0.372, 11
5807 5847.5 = -0.021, 15.5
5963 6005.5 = 0.073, 15.2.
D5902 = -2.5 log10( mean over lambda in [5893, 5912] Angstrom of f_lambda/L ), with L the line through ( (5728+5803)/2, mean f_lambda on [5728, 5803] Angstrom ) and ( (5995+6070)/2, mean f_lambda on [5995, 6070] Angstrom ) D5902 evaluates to 0.43 mag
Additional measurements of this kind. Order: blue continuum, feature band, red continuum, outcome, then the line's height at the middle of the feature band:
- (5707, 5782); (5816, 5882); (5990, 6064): 0.055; 15.5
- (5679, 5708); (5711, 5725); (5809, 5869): -0.026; 14.3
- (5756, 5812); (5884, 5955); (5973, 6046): 0.248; 15.7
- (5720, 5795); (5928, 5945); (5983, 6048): 0.076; 15.7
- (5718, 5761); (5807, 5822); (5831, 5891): -0.126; 14.2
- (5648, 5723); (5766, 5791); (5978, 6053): -0.055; 14.7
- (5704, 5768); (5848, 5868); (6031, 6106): 0.092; 15.5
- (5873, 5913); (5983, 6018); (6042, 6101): -0.095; 14.3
